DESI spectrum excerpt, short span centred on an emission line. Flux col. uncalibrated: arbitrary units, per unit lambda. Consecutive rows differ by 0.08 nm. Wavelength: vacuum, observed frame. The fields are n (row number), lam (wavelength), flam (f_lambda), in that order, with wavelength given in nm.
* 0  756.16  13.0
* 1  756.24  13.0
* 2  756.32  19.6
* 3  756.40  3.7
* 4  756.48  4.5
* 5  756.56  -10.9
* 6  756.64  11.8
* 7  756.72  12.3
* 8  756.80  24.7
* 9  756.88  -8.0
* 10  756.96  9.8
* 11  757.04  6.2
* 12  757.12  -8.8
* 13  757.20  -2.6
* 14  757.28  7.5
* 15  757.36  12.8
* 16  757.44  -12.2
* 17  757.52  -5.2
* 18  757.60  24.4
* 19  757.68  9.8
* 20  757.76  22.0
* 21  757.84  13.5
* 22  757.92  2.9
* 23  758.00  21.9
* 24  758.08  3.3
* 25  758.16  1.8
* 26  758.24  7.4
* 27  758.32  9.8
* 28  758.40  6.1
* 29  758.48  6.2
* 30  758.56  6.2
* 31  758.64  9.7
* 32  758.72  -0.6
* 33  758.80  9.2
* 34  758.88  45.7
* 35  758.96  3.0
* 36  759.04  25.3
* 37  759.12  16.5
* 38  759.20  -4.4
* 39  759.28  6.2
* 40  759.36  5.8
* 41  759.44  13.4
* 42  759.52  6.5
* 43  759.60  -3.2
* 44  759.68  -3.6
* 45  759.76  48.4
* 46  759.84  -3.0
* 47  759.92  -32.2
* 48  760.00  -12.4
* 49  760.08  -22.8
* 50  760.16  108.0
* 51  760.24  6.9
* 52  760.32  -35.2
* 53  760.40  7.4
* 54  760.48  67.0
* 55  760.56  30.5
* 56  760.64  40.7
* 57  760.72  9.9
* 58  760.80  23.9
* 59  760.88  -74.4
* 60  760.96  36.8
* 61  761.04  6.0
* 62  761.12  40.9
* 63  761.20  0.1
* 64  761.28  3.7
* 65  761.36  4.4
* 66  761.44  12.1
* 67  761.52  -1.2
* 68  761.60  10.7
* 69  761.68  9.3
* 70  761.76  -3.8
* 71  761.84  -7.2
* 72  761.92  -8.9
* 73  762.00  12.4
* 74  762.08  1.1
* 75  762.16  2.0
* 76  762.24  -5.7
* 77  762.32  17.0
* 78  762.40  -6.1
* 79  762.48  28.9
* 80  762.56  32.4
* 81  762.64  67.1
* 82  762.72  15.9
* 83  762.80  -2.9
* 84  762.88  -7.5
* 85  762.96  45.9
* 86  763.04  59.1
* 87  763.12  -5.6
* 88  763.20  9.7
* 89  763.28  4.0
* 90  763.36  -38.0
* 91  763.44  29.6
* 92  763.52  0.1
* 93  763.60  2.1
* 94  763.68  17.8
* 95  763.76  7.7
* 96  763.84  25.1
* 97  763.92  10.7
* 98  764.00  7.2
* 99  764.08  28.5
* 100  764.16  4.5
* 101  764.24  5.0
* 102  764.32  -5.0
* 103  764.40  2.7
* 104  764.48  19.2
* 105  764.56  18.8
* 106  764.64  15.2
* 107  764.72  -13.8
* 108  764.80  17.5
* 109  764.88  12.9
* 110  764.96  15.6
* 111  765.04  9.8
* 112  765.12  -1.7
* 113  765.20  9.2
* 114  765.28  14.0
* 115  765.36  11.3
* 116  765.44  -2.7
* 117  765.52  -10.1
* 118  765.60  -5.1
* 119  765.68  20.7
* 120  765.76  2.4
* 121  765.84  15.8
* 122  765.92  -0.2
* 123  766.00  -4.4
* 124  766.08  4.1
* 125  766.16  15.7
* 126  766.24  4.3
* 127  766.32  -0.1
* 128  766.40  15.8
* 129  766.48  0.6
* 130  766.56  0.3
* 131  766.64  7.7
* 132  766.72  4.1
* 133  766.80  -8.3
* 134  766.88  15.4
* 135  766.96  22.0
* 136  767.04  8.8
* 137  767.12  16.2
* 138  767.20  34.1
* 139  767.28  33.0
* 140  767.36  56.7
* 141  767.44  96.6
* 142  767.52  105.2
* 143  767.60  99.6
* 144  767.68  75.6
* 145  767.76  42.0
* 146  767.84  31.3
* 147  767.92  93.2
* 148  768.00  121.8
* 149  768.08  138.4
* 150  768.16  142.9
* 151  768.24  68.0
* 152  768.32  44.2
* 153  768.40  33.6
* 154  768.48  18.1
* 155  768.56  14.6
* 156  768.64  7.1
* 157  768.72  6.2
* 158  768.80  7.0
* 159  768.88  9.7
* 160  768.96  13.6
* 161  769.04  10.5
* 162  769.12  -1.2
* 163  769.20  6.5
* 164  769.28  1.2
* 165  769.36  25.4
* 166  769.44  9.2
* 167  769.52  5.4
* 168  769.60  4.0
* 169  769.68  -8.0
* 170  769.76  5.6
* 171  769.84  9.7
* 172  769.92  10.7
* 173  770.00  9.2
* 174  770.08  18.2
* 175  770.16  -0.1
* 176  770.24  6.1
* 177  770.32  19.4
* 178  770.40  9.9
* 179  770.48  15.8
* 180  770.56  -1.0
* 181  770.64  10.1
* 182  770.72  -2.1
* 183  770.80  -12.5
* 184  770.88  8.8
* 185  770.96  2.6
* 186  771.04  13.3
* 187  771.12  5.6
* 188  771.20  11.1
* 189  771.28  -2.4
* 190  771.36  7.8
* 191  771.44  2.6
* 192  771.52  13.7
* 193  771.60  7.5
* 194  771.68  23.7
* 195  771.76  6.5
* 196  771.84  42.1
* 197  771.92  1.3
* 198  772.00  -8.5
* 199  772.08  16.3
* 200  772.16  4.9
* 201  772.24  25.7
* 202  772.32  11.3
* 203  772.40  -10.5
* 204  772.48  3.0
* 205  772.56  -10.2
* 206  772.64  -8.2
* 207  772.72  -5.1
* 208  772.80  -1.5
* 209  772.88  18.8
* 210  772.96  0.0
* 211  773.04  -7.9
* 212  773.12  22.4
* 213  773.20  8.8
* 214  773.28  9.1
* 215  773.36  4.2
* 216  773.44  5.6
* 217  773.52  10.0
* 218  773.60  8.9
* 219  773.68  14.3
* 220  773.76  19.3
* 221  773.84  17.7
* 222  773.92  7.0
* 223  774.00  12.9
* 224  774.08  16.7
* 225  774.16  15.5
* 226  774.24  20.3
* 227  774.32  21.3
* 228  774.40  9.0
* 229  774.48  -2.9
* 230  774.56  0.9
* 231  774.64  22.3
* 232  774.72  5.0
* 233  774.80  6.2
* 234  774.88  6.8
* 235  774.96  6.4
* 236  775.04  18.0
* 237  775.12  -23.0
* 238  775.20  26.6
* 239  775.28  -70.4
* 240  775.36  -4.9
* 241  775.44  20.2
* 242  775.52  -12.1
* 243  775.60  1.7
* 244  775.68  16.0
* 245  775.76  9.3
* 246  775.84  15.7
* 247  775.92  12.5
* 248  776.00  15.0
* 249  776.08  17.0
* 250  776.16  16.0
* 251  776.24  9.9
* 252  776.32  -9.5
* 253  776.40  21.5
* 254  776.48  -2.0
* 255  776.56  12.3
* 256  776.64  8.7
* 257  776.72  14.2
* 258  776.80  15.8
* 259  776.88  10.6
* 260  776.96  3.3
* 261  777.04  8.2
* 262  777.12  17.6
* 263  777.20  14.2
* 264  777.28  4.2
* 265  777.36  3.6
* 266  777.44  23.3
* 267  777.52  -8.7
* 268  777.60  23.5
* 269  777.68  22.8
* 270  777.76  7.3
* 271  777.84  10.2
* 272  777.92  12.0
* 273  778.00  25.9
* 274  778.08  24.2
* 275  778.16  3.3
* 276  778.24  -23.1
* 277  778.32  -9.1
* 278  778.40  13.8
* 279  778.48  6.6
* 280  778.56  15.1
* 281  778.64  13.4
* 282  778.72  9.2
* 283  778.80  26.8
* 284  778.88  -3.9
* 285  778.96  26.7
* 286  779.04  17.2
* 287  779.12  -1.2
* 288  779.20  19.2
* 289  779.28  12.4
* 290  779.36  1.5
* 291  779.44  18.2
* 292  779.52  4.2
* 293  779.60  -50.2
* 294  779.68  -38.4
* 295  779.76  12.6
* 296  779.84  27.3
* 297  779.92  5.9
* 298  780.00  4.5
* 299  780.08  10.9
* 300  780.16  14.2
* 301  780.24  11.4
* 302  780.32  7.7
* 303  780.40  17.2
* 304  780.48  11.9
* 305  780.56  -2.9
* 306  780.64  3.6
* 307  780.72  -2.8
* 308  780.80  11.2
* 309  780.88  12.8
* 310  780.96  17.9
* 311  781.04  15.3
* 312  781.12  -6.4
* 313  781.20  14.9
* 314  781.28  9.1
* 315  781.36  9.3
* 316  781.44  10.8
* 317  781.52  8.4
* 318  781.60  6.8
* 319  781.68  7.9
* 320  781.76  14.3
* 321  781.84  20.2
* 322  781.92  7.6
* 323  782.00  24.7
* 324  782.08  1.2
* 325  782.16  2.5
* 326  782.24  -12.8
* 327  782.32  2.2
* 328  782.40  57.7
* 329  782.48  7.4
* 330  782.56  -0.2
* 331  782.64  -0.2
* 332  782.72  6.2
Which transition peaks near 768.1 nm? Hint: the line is [O II] 3727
